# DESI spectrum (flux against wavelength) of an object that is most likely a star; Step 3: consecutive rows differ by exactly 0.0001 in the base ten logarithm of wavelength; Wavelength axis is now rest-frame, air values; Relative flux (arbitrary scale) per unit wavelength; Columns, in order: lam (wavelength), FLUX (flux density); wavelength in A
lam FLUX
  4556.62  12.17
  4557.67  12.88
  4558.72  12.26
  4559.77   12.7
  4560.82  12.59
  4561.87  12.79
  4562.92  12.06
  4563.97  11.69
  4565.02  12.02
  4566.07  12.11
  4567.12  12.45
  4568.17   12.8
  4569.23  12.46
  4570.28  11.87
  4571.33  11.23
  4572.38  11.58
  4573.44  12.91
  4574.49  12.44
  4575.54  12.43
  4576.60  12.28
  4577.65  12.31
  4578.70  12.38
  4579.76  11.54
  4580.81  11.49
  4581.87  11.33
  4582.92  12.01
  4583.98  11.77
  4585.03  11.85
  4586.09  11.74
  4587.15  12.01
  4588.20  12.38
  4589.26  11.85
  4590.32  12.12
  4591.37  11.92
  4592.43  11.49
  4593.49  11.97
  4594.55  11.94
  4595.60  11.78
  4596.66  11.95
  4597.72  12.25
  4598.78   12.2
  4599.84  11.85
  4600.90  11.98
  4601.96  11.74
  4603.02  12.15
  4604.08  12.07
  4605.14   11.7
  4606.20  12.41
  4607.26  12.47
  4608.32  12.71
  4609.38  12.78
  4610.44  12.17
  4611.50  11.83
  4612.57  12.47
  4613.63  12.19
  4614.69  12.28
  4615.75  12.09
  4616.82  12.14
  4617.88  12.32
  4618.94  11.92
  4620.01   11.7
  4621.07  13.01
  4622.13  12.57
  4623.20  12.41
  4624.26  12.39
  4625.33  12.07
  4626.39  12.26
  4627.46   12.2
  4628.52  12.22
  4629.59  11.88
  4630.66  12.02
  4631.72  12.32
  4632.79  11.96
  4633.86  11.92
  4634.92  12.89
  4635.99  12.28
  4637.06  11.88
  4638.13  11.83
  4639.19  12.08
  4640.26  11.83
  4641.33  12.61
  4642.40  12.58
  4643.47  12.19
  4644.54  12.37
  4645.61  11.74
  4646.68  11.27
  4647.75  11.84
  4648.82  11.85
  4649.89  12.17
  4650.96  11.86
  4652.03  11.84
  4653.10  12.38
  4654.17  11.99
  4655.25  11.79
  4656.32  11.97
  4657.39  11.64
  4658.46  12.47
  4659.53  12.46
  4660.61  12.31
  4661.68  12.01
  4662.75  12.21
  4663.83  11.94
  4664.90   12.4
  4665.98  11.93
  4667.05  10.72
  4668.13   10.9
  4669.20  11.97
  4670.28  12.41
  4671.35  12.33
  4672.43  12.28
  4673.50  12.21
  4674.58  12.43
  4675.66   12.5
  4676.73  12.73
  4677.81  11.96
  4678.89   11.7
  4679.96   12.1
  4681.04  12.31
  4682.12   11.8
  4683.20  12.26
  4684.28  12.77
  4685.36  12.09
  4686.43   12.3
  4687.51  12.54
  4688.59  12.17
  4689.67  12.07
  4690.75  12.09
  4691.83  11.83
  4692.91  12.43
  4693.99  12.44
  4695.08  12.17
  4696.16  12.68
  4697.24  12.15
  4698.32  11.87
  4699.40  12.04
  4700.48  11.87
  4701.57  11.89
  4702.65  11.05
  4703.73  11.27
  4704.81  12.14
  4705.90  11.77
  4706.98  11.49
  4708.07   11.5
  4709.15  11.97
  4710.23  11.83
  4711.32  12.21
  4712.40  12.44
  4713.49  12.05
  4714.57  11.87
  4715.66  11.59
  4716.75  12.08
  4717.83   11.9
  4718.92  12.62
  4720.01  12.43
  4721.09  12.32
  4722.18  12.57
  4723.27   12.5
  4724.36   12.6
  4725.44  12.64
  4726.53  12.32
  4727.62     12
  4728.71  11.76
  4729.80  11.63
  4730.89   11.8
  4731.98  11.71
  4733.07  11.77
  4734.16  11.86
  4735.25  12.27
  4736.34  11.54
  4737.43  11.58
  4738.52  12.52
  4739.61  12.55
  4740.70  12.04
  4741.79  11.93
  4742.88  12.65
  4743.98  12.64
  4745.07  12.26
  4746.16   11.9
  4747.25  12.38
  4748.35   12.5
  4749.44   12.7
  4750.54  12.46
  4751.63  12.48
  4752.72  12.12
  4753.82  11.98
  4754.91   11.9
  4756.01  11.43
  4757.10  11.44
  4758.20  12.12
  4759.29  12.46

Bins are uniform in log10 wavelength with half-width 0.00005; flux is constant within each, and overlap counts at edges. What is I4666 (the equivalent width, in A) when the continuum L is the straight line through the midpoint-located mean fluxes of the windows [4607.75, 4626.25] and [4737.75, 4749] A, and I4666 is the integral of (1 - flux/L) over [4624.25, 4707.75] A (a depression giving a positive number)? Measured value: 1.65 A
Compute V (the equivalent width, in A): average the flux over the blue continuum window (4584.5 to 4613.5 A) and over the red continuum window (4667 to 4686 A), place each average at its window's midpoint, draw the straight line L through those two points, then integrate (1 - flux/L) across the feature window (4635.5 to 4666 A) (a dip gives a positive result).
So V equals 0.1 A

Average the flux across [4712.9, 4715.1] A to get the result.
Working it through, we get 12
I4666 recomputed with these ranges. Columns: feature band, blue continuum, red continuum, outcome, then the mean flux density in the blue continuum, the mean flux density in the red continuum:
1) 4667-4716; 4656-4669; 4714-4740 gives -0.17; 11.9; 12.1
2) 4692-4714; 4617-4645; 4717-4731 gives 0.50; 12.2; 12.2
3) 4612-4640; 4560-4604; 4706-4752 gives -0.29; 12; 12.1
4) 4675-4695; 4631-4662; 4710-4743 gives -0.22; 12.1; 12.1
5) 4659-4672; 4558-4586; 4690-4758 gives 0.13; 12.1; 12.1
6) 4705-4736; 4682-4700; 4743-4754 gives 0.62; 12.2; 12.4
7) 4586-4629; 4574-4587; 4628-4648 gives -0.43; 12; 12.1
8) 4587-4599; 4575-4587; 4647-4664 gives -0.04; 11.9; 12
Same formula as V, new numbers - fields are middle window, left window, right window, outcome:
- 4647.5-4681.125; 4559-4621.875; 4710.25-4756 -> 0.2 A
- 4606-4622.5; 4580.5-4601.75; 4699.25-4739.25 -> -0.6 A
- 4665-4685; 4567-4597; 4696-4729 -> -0.1 A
